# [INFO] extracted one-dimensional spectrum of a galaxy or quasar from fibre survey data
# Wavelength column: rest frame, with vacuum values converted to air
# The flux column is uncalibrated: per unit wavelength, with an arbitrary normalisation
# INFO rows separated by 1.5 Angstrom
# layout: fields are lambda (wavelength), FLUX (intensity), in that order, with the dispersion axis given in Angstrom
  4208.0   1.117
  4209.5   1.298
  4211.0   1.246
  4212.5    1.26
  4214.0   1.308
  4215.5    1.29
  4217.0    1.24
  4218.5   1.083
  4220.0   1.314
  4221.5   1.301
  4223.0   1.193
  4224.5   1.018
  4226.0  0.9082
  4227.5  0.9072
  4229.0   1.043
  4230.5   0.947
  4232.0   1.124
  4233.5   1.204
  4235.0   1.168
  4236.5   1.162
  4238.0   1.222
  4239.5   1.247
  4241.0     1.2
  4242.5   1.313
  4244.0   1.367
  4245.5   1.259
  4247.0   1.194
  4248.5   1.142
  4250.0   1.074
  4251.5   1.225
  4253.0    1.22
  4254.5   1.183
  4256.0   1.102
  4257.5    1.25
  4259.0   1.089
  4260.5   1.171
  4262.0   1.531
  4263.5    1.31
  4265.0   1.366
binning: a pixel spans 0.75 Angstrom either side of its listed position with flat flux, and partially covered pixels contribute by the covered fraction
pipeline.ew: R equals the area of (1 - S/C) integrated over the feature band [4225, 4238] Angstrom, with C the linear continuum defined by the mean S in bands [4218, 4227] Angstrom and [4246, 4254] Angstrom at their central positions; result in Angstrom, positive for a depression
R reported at 0.9 Angstrom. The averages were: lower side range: 1.13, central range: 1.07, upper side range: 1.17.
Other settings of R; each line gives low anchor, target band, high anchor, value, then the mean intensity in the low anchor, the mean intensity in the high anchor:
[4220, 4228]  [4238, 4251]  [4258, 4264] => -0.35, 1.09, 1.27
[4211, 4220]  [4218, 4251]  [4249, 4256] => 1.31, 1.24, 1.17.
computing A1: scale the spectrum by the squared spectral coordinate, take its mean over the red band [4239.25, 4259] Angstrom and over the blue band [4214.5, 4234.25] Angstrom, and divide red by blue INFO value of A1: 1.09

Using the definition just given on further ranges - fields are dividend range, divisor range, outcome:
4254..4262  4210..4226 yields 1.00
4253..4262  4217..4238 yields 1.09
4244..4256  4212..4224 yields 0.97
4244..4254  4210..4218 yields 0.96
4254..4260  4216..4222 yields 0.95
